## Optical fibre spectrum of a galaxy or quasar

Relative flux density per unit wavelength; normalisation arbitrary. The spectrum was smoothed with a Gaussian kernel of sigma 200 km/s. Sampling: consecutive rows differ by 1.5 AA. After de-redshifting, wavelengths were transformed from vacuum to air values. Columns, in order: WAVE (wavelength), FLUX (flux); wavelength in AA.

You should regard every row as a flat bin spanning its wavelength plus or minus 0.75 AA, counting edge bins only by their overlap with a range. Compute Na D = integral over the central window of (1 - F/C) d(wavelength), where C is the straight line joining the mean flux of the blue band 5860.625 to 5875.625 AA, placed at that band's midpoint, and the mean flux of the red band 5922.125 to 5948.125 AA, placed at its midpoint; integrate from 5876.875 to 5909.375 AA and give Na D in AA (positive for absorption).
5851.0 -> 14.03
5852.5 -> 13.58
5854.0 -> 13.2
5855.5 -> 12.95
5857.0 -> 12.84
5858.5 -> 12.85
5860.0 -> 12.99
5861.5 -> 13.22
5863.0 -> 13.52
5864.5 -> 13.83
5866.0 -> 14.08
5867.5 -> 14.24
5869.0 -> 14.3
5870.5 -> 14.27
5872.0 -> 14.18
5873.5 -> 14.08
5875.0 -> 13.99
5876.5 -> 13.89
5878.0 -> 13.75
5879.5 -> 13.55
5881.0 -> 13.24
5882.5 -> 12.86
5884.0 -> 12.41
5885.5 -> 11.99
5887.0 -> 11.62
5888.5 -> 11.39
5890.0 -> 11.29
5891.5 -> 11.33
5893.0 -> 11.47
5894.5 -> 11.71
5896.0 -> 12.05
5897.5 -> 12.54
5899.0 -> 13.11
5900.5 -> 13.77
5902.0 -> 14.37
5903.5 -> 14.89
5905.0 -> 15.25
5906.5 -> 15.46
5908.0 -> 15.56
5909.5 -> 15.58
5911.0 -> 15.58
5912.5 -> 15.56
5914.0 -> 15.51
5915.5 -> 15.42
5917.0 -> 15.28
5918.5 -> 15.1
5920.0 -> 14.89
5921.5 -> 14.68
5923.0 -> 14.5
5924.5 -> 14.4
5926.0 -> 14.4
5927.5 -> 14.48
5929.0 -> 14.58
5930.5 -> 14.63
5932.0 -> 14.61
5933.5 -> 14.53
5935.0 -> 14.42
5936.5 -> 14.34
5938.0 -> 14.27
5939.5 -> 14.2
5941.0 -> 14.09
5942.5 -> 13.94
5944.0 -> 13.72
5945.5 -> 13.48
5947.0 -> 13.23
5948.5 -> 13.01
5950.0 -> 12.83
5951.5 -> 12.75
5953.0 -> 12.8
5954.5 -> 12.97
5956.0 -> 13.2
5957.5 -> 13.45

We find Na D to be 2.2 AA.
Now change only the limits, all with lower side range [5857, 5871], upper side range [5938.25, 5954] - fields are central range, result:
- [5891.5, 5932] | -2.5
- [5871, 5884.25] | 0.0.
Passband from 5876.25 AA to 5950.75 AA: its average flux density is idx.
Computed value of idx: 13.9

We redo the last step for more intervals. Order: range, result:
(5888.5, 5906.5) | 12.9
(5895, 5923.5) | 14.7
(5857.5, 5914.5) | 13.5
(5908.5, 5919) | 15.4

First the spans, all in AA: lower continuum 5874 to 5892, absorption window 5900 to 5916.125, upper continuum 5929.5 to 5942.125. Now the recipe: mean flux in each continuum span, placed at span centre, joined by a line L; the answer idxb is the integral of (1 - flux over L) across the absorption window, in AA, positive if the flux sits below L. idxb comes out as -2.07 AA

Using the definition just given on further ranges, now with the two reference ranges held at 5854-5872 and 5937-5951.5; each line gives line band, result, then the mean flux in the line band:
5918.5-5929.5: -0.8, 14.6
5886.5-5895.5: 1.4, 11.5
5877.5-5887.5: 0.6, 12.8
